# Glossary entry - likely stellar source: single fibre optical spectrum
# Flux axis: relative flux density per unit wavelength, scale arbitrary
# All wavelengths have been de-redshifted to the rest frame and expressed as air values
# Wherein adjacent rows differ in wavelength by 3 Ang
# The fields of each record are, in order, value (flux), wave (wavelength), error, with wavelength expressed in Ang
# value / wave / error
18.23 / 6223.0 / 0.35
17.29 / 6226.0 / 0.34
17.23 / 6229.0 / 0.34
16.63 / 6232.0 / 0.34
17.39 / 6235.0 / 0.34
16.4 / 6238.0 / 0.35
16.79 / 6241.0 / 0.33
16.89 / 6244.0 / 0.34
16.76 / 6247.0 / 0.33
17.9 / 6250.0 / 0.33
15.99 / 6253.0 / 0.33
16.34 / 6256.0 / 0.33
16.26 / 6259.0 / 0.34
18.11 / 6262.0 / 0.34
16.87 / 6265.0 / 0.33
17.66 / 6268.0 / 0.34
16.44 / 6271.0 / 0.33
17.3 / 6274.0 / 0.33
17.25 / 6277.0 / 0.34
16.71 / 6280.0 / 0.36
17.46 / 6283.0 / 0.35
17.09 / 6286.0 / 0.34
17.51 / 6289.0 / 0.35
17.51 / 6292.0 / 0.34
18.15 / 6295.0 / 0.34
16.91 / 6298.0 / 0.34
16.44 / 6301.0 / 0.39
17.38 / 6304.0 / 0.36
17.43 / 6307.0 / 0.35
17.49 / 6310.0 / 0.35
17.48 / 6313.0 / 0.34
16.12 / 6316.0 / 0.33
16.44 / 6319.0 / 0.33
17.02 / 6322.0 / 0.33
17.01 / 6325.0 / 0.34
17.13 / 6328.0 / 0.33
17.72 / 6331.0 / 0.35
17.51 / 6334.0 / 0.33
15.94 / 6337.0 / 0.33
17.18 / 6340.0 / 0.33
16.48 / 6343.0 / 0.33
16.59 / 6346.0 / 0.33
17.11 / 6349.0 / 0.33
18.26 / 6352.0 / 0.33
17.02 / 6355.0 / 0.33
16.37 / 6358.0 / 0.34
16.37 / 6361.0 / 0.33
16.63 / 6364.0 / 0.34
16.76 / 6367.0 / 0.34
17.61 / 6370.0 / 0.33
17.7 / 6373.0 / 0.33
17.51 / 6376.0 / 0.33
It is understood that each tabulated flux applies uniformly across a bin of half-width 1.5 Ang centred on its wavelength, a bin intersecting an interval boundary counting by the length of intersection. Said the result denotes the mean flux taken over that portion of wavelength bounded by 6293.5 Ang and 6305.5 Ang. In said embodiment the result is 17.2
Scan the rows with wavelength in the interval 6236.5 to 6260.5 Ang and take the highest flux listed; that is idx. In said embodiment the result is 17.9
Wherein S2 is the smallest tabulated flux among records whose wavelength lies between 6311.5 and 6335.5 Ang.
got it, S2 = 16.12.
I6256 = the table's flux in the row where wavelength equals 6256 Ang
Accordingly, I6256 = 16.34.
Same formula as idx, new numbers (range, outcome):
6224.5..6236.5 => 17.39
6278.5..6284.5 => 17.46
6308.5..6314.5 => 17.49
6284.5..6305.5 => 18.15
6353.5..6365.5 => 17.02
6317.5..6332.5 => 17.72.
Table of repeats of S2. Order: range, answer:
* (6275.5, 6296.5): 16.71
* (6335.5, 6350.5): 15.94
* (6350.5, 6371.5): 16.37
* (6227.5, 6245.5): 16.4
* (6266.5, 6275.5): 16.44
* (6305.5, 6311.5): 17.43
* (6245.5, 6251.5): 16.76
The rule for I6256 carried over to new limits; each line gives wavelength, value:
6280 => 16.71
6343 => 16.48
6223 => 18.23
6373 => 17.7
